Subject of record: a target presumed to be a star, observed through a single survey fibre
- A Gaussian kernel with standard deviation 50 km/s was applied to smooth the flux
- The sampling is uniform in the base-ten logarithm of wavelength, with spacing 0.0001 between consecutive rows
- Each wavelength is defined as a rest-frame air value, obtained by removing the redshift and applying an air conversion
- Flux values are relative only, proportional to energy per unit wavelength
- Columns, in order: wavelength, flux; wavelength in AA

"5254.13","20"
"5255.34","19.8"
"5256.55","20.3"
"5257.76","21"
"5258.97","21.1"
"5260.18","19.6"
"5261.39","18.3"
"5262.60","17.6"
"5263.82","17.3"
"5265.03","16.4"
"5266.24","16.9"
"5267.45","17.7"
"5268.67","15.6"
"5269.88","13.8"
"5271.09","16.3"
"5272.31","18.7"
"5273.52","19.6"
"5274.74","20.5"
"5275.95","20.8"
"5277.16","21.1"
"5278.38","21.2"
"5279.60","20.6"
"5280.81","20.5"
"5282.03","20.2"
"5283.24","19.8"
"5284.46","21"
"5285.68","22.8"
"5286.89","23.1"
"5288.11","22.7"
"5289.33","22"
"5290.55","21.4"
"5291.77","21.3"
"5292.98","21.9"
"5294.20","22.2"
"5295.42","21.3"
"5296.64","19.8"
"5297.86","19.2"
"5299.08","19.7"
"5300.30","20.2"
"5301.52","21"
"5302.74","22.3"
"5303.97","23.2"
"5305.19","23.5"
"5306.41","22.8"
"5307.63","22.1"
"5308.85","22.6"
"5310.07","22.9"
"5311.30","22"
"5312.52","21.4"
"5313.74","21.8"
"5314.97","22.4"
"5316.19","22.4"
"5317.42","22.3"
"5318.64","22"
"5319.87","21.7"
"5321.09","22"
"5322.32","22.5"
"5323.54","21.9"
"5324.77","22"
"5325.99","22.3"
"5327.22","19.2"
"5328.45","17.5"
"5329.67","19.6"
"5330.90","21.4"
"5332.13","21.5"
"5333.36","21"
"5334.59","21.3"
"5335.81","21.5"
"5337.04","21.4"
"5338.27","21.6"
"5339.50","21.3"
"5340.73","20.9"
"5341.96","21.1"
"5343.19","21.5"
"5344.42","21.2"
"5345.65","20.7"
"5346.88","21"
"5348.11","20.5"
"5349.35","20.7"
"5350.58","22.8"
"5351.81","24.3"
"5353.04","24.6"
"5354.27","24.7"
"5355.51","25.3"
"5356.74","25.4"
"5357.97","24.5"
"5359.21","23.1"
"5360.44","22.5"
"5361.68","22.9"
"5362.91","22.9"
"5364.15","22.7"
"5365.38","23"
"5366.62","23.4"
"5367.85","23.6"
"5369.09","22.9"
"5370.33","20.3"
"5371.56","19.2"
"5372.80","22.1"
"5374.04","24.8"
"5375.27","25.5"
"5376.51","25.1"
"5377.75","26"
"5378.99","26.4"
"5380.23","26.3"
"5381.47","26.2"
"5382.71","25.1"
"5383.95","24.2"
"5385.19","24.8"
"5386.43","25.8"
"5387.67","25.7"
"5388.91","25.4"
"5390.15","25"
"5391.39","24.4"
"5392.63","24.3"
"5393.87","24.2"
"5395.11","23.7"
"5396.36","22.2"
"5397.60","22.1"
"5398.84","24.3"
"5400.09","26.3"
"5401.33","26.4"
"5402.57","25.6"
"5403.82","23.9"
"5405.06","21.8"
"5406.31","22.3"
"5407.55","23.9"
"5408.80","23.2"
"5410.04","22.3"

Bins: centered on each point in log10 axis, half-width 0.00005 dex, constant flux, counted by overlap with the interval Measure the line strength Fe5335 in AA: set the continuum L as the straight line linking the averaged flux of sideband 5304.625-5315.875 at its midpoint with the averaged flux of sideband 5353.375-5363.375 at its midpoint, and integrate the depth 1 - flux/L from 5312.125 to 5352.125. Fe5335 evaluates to 2.9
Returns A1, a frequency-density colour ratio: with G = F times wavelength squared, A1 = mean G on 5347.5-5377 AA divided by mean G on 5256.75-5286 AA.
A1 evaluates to 1.3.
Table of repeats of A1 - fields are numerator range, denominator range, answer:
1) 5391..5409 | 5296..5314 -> 1.15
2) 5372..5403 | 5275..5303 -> 1.22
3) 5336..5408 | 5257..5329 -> 1.17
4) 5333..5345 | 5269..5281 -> 1.14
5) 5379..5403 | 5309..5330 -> 1.18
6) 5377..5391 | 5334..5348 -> 1.22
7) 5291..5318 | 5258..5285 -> 1.17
